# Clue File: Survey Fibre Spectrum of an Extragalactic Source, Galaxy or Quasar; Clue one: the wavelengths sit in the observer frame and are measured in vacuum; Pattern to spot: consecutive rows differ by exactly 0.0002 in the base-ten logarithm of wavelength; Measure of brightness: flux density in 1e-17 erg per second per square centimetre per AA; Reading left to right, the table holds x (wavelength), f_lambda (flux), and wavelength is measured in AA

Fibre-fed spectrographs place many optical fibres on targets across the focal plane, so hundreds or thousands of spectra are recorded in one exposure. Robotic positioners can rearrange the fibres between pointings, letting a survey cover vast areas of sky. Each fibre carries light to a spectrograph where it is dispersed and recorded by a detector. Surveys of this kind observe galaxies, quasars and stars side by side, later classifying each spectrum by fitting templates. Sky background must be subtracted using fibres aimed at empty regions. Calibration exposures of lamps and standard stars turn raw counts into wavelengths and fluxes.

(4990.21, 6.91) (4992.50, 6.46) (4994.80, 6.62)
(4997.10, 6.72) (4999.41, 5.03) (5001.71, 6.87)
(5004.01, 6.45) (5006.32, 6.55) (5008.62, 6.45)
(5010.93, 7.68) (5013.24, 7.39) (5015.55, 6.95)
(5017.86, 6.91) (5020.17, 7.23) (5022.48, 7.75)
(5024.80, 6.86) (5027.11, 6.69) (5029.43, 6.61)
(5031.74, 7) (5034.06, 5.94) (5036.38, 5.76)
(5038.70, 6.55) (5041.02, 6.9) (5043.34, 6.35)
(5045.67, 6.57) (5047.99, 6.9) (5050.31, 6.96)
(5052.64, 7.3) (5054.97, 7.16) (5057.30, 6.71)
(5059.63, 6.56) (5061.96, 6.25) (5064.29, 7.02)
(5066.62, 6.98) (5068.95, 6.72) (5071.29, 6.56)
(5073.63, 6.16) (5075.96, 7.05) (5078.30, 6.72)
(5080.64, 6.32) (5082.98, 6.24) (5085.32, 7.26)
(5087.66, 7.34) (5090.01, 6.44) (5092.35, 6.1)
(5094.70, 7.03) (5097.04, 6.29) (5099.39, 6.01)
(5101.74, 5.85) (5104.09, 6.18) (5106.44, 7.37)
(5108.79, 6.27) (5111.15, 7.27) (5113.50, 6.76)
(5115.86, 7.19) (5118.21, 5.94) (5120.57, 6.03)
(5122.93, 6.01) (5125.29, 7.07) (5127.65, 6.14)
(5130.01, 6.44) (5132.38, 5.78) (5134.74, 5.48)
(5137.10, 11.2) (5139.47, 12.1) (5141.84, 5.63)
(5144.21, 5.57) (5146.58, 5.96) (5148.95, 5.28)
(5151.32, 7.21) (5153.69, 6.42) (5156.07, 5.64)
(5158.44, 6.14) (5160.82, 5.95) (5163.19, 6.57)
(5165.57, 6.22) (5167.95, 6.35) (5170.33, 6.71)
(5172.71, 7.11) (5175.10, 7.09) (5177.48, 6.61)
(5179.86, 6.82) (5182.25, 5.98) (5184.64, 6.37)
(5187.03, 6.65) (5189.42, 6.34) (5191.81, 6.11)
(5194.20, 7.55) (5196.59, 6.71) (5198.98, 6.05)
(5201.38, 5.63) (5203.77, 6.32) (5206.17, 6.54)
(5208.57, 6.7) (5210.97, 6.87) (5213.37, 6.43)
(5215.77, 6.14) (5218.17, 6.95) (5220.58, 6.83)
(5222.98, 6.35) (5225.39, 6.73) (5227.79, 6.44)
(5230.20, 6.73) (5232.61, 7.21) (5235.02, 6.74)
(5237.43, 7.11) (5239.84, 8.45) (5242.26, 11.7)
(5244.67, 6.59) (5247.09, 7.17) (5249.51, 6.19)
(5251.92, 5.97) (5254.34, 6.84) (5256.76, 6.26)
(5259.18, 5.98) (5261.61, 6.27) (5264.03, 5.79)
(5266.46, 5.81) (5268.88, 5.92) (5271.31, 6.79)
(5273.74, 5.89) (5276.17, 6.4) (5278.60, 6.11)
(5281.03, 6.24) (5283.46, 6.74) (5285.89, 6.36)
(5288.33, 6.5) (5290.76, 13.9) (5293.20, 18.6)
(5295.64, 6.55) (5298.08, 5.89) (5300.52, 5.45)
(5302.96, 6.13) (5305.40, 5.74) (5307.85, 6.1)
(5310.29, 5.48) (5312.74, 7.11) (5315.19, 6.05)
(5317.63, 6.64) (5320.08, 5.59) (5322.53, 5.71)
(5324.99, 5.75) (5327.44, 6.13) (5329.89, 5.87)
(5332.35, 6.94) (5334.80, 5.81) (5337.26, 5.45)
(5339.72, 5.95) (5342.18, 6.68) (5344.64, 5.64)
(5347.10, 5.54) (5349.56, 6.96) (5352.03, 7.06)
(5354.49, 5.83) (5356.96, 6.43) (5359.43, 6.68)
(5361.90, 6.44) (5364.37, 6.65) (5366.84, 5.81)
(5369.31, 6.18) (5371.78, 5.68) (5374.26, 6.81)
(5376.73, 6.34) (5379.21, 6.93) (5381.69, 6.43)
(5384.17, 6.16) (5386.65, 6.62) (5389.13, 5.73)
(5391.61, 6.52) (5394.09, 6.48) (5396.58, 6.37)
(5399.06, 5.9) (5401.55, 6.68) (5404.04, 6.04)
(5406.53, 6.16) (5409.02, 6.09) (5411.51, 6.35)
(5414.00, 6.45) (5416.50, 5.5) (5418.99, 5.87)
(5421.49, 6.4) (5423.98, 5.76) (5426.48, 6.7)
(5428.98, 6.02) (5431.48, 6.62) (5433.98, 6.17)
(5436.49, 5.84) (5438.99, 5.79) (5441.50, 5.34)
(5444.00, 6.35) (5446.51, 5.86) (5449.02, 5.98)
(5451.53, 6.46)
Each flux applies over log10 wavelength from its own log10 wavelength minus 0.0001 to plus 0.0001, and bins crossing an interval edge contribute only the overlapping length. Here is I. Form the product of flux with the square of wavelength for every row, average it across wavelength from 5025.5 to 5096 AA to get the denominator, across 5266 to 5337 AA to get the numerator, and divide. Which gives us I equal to 1.12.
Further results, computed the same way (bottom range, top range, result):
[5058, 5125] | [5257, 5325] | 1.12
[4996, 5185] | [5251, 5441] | 1.07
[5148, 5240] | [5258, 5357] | 1.06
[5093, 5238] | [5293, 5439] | 1.03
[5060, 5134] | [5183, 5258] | 1.09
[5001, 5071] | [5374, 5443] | 1.05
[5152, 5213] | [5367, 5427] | 1.05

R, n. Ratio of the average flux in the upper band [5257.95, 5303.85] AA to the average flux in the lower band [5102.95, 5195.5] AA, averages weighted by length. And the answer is 1.09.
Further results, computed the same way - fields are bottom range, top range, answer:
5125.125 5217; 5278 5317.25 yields 1.13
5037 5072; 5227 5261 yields 1.05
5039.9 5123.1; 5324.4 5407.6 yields 0.94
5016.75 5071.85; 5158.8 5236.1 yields 0.97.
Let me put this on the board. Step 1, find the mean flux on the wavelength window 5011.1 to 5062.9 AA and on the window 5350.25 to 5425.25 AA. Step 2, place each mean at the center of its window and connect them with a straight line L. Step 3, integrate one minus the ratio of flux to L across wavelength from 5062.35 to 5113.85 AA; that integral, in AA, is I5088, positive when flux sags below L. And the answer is 0.8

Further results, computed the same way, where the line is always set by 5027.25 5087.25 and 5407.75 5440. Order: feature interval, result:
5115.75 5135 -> 1.0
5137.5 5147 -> -1.7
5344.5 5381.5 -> -0.8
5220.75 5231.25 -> -0.3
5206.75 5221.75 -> -0.5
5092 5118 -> 0.1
